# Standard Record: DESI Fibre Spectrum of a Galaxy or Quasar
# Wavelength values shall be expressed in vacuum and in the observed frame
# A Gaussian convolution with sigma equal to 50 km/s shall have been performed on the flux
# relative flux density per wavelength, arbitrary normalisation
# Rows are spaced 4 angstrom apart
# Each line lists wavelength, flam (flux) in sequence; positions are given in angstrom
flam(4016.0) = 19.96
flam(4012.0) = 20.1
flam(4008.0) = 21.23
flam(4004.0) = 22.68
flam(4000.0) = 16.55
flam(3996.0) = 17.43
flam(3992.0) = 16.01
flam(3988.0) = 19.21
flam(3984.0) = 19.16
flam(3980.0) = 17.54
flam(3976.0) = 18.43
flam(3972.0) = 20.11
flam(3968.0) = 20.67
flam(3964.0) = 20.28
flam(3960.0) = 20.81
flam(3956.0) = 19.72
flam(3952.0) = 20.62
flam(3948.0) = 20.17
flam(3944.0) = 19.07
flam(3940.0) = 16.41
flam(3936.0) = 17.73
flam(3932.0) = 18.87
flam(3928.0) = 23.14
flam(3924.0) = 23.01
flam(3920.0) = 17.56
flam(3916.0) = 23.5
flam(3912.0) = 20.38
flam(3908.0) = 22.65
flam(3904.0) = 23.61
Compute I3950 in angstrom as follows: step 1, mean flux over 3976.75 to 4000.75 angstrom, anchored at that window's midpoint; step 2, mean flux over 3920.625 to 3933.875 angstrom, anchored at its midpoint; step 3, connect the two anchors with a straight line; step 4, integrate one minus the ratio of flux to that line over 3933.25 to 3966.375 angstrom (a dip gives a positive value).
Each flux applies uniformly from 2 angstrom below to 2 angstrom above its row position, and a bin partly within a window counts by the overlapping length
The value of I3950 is 1.0 angstrom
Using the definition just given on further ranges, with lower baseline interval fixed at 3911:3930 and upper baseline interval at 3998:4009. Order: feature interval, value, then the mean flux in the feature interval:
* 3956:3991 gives 2.0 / 19.4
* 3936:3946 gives 1.6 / 17.7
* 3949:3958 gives 0.3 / 20.2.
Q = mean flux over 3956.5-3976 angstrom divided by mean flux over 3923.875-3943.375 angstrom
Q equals 1.04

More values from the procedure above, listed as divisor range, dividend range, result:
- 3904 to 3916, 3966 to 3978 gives 0.89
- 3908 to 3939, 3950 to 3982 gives 0.96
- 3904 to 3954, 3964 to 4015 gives 0.94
